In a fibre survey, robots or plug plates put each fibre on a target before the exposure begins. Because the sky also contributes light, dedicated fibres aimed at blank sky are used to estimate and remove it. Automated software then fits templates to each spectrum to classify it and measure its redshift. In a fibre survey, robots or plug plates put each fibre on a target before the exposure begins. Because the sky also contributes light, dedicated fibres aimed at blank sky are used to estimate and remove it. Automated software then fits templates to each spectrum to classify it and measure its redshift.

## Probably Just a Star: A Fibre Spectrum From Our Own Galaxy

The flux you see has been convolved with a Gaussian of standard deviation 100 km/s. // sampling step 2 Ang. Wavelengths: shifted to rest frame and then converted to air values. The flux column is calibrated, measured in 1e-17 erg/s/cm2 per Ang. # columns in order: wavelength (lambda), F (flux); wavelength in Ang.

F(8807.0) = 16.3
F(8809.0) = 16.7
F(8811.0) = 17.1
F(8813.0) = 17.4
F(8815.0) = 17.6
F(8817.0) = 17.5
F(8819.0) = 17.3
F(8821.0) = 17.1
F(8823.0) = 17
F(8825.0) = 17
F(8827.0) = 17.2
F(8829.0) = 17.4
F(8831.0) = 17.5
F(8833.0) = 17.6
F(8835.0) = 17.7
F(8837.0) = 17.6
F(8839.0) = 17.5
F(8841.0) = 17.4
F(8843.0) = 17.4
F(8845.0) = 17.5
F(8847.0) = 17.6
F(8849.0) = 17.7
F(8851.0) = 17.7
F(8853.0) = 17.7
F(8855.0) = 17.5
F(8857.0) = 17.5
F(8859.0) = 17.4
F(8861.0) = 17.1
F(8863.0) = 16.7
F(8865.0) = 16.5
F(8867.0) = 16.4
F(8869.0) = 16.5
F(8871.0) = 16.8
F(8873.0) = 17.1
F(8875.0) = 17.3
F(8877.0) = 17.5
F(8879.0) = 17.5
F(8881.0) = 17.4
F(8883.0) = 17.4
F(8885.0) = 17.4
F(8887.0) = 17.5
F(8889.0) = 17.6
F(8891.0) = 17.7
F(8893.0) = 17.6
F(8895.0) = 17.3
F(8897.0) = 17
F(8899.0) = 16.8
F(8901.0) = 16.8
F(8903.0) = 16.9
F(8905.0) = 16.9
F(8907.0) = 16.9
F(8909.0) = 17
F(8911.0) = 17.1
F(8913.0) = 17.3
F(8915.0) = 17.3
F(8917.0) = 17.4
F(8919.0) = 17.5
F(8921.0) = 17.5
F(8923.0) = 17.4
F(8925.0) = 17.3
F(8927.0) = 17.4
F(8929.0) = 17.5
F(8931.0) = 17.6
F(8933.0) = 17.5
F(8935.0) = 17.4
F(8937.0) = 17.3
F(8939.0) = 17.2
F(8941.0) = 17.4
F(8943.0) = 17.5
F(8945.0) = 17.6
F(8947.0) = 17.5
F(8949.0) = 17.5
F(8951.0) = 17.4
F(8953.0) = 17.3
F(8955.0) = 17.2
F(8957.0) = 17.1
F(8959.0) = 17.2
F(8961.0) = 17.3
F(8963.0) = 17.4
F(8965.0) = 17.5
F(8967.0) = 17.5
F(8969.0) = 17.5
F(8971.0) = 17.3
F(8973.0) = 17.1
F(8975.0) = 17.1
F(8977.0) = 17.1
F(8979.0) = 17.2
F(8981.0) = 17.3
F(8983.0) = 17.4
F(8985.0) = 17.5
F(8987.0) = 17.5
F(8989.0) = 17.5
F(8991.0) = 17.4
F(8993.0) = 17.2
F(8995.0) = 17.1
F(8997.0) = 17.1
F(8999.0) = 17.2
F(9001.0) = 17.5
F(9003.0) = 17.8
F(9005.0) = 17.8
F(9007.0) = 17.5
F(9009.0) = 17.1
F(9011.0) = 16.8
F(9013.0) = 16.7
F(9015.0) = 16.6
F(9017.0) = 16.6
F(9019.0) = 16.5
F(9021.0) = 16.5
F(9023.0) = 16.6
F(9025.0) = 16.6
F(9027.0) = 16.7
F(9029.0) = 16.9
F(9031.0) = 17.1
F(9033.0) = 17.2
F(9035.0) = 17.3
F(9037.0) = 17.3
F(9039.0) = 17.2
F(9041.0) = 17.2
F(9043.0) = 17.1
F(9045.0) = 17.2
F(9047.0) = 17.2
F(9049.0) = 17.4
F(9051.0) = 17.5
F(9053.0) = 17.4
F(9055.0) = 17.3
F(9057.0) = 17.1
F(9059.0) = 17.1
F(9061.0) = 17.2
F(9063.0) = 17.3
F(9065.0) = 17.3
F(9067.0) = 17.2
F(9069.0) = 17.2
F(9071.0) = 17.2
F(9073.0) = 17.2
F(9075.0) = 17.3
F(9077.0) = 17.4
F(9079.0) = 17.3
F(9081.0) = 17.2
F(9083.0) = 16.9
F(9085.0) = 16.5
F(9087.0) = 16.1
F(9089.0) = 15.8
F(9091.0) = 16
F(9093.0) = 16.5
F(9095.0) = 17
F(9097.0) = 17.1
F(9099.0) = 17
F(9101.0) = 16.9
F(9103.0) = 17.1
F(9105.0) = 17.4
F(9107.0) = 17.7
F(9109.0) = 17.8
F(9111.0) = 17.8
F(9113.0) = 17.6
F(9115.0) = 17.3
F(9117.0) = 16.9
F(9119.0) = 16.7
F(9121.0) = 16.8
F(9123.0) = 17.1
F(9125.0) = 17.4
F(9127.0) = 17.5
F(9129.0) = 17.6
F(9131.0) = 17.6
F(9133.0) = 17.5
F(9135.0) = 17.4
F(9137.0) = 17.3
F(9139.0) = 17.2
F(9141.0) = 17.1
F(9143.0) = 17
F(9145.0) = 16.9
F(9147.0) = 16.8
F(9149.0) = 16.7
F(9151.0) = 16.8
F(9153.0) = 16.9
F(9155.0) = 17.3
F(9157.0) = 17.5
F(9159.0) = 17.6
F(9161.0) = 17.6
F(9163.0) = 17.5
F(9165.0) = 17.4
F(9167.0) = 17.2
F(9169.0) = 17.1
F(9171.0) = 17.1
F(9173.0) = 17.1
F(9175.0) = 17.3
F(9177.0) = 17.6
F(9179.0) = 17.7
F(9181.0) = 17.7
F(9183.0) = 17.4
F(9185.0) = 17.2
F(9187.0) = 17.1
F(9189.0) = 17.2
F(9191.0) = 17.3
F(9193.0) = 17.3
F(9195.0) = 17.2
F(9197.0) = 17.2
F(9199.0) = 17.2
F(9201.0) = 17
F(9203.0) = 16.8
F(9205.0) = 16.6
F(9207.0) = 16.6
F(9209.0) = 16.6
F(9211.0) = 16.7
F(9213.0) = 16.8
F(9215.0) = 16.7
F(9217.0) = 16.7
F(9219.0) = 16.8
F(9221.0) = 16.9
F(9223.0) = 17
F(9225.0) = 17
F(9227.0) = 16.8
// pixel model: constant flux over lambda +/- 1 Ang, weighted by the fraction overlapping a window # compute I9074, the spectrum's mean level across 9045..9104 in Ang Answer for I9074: 17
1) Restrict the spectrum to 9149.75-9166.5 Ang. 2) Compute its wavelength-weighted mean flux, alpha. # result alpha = 17.3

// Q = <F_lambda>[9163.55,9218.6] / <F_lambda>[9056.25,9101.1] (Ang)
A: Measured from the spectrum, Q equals 1.0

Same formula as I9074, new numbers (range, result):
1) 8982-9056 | 17.1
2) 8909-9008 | 17.4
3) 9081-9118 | 17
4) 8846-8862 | 17.5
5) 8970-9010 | 17.3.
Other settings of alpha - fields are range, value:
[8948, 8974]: 17.3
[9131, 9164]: 17.2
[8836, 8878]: 17.3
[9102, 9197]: 17.3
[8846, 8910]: 17.2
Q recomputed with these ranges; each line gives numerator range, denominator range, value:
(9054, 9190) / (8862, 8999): 0.99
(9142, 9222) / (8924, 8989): 0.98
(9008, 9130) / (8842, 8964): 0.99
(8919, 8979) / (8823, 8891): 1.00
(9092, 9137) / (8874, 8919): 1.00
